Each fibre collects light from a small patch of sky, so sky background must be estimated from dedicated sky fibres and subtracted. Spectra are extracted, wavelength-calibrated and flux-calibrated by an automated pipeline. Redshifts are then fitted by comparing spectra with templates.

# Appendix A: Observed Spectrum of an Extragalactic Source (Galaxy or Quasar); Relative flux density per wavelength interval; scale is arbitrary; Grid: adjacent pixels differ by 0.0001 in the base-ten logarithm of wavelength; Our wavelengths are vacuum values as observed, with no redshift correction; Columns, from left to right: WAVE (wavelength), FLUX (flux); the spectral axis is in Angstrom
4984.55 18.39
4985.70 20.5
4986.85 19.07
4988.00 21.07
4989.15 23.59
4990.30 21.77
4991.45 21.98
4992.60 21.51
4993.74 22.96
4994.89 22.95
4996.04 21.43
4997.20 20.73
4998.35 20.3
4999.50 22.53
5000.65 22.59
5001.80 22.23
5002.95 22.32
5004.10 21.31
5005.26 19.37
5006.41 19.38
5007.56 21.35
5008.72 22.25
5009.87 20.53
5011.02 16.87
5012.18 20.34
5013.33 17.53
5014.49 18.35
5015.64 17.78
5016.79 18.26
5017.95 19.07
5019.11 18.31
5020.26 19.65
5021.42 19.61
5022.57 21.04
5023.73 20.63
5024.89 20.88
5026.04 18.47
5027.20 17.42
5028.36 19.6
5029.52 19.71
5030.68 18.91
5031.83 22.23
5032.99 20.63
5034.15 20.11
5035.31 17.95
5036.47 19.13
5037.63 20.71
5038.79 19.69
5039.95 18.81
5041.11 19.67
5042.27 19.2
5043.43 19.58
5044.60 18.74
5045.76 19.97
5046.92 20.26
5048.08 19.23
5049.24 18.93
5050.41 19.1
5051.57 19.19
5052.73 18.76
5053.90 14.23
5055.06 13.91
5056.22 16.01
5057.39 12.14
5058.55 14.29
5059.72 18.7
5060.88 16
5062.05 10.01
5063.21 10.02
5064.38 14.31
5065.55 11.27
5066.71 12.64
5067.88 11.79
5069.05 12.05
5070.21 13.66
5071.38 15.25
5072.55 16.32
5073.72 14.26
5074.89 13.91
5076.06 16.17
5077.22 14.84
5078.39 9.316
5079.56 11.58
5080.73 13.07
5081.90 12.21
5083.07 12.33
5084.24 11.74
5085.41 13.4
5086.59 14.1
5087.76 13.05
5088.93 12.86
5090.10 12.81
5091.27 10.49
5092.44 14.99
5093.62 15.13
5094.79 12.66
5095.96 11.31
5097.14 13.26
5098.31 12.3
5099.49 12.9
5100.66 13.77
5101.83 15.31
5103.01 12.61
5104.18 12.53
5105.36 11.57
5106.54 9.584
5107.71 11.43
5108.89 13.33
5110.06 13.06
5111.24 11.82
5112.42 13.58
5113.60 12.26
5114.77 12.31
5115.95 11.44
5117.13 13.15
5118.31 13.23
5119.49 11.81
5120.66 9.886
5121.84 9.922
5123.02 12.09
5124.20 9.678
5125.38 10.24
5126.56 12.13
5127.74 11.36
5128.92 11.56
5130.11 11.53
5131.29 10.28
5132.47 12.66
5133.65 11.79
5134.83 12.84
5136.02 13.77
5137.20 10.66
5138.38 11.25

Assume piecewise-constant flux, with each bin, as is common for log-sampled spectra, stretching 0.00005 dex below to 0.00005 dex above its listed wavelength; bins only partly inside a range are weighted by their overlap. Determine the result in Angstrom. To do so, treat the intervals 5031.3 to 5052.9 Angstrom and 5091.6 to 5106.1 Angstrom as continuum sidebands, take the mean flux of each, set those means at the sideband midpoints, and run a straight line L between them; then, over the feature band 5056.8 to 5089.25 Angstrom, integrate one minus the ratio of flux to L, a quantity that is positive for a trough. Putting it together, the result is 5.5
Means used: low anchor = 19.6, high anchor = 13.1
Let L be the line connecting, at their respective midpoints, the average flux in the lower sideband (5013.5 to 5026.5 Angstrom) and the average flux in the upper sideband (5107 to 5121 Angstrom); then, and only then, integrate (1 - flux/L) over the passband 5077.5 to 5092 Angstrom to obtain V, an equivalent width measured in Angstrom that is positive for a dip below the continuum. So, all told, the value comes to 2.1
